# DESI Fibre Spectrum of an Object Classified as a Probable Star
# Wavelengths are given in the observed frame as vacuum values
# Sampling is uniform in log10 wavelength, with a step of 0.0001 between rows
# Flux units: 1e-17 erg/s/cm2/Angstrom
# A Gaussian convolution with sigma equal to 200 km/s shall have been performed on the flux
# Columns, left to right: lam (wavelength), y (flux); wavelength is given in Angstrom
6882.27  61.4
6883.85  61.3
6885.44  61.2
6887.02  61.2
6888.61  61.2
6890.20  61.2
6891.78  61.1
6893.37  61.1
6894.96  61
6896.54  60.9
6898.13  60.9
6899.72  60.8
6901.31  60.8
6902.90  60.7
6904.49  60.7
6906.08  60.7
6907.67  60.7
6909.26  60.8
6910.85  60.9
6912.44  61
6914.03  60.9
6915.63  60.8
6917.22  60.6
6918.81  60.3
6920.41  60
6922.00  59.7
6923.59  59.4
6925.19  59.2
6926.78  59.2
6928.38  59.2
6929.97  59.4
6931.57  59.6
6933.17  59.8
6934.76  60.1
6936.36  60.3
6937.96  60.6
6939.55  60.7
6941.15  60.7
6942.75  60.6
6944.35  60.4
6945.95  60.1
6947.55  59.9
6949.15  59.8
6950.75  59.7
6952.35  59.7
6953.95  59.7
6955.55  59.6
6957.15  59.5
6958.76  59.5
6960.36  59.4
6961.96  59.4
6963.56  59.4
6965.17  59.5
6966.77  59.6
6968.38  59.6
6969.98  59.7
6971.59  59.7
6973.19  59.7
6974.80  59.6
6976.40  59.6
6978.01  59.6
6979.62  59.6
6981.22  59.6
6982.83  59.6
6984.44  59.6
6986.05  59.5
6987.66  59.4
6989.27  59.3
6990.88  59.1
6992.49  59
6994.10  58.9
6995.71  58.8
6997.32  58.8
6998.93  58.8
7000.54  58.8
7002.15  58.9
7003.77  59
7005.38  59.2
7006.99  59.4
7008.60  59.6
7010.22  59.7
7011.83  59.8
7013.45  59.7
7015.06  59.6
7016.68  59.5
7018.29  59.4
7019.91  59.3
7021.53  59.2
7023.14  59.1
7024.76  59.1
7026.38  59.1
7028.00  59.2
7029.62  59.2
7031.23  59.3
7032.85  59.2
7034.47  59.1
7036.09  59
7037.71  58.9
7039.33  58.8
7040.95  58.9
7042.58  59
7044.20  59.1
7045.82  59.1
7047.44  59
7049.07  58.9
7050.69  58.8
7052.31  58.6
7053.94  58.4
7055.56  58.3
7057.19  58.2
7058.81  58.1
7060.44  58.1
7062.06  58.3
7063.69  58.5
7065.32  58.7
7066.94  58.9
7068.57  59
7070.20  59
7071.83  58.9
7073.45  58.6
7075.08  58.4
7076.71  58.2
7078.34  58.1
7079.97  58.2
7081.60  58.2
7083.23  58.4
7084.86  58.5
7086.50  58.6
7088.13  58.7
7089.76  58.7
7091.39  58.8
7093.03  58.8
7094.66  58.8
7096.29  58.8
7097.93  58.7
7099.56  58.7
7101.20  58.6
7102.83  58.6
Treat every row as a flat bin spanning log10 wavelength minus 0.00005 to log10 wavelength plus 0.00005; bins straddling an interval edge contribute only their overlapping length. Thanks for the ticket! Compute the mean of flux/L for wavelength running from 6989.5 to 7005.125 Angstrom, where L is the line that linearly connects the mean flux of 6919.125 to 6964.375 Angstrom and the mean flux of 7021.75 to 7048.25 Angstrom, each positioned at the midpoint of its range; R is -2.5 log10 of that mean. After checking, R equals 0.008 mag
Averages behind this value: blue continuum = 59.8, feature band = 58.9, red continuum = 59.1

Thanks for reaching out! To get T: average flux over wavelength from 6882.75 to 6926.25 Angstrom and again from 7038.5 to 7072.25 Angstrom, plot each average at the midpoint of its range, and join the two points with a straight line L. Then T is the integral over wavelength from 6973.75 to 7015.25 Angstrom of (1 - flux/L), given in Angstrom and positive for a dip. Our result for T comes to 0.1 Angstrom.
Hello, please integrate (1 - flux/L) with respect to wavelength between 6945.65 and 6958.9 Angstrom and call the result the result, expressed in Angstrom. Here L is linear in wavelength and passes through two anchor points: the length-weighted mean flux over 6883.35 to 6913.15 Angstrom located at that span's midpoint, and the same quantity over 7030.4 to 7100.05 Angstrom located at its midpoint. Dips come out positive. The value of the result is 0.11 Angstrom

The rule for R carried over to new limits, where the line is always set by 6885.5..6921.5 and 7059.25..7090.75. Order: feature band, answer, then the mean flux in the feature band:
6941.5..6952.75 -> 0.00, 60.1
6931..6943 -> 0.00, 60.3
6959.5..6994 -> 0.01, 59.5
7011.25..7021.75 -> 0.00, 59.5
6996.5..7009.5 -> 0.01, 59.1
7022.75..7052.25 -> 0.00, 59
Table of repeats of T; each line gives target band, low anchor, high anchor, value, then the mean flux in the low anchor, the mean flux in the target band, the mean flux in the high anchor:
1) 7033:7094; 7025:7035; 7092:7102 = 0.3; 59.2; 58.6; 58.7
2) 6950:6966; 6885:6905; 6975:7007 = 0.1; 61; 59.6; 59.2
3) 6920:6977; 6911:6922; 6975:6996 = 0.2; 60.5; 59.8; 59.4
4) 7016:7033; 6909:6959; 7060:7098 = 0.0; 60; 59.3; 58.6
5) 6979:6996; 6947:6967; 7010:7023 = 0.1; 59.6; 59.3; 59.5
